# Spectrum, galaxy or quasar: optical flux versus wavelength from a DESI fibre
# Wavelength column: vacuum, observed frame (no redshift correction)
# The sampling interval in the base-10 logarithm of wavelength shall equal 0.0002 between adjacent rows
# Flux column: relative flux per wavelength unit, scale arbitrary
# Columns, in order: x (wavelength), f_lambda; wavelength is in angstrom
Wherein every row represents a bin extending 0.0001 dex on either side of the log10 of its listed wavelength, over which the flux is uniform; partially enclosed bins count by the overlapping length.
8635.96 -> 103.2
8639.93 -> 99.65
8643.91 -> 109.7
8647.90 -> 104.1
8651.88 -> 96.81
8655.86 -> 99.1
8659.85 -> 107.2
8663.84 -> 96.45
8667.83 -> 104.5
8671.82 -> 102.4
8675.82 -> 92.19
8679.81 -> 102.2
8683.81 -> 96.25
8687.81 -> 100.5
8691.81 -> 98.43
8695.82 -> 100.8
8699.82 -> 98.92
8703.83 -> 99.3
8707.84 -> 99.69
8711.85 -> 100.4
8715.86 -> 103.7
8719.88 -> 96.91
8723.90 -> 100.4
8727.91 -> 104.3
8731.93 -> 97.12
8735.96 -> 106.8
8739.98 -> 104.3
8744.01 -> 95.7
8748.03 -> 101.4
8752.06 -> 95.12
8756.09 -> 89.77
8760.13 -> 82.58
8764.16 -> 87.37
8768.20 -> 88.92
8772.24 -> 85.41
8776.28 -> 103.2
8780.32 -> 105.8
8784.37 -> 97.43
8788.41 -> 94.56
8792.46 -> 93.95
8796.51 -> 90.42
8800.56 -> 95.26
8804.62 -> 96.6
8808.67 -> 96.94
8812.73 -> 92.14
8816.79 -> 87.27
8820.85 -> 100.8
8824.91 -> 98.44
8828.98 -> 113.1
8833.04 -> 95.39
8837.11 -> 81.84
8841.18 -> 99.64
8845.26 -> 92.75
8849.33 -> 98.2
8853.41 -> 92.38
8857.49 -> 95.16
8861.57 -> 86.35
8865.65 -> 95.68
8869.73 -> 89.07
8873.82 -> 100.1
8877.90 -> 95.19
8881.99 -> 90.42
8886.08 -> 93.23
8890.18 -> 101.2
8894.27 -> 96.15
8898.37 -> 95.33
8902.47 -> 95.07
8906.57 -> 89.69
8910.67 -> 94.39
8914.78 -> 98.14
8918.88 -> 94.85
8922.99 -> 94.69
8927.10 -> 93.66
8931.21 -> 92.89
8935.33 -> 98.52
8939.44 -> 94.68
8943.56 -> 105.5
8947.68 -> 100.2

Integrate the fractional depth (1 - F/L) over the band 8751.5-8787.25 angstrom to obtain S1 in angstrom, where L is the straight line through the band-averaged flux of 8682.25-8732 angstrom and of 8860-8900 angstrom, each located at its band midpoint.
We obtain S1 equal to 1.9 angstrom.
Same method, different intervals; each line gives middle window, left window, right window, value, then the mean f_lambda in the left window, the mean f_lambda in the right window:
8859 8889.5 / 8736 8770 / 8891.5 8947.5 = 0.67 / 94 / 95.9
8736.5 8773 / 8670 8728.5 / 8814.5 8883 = 1.79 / 99.6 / 94.9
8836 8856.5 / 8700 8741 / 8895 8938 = 0.73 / 101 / 94.8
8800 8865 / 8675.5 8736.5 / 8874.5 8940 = 1.13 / 99.9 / 95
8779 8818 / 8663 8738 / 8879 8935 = 1.02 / 100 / 94.7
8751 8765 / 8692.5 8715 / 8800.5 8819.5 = 1.21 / 99.9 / 93.7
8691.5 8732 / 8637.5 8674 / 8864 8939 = 0.13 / 102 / 94.9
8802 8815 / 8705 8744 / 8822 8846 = 0.40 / 101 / 97.2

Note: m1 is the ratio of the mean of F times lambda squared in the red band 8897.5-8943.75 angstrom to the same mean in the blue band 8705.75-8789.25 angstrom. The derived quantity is 1.02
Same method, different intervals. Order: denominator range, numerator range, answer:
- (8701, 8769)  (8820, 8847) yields 1.02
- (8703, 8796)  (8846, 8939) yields 1.01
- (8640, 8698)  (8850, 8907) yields 0.98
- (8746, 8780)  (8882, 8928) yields 1.06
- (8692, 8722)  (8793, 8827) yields 0.97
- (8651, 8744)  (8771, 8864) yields 0.98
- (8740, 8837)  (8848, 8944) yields 1.02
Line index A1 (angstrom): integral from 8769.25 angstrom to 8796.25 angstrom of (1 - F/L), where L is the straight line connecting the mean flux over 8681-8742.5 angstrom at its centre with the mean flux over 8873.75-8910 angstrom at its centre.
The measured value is 0.6 angstrom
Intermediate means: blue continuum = 100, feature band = 96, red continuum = 94.9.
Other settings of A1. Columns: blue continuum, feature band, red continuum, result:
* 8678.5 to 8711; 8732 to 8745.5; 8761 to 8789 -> -0.7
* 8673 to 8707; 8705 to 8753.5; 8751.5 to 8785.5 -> -2.5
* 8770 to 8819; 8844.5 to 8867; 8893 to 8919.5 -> 0.3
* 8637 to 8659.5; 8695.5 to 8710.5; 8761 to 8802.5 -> -0.1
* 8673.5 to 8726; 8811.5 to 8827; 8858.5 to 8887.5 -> 0.0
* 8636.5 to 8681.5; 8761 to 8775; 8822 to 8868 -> 1.5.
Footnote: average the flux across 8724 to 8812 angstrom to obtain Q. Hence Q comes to 95.9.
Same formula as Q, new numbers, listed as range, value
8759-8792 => 93.5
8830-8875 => 93.6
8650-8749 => 100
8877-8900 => 95.2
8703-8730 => 101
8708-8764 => 98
